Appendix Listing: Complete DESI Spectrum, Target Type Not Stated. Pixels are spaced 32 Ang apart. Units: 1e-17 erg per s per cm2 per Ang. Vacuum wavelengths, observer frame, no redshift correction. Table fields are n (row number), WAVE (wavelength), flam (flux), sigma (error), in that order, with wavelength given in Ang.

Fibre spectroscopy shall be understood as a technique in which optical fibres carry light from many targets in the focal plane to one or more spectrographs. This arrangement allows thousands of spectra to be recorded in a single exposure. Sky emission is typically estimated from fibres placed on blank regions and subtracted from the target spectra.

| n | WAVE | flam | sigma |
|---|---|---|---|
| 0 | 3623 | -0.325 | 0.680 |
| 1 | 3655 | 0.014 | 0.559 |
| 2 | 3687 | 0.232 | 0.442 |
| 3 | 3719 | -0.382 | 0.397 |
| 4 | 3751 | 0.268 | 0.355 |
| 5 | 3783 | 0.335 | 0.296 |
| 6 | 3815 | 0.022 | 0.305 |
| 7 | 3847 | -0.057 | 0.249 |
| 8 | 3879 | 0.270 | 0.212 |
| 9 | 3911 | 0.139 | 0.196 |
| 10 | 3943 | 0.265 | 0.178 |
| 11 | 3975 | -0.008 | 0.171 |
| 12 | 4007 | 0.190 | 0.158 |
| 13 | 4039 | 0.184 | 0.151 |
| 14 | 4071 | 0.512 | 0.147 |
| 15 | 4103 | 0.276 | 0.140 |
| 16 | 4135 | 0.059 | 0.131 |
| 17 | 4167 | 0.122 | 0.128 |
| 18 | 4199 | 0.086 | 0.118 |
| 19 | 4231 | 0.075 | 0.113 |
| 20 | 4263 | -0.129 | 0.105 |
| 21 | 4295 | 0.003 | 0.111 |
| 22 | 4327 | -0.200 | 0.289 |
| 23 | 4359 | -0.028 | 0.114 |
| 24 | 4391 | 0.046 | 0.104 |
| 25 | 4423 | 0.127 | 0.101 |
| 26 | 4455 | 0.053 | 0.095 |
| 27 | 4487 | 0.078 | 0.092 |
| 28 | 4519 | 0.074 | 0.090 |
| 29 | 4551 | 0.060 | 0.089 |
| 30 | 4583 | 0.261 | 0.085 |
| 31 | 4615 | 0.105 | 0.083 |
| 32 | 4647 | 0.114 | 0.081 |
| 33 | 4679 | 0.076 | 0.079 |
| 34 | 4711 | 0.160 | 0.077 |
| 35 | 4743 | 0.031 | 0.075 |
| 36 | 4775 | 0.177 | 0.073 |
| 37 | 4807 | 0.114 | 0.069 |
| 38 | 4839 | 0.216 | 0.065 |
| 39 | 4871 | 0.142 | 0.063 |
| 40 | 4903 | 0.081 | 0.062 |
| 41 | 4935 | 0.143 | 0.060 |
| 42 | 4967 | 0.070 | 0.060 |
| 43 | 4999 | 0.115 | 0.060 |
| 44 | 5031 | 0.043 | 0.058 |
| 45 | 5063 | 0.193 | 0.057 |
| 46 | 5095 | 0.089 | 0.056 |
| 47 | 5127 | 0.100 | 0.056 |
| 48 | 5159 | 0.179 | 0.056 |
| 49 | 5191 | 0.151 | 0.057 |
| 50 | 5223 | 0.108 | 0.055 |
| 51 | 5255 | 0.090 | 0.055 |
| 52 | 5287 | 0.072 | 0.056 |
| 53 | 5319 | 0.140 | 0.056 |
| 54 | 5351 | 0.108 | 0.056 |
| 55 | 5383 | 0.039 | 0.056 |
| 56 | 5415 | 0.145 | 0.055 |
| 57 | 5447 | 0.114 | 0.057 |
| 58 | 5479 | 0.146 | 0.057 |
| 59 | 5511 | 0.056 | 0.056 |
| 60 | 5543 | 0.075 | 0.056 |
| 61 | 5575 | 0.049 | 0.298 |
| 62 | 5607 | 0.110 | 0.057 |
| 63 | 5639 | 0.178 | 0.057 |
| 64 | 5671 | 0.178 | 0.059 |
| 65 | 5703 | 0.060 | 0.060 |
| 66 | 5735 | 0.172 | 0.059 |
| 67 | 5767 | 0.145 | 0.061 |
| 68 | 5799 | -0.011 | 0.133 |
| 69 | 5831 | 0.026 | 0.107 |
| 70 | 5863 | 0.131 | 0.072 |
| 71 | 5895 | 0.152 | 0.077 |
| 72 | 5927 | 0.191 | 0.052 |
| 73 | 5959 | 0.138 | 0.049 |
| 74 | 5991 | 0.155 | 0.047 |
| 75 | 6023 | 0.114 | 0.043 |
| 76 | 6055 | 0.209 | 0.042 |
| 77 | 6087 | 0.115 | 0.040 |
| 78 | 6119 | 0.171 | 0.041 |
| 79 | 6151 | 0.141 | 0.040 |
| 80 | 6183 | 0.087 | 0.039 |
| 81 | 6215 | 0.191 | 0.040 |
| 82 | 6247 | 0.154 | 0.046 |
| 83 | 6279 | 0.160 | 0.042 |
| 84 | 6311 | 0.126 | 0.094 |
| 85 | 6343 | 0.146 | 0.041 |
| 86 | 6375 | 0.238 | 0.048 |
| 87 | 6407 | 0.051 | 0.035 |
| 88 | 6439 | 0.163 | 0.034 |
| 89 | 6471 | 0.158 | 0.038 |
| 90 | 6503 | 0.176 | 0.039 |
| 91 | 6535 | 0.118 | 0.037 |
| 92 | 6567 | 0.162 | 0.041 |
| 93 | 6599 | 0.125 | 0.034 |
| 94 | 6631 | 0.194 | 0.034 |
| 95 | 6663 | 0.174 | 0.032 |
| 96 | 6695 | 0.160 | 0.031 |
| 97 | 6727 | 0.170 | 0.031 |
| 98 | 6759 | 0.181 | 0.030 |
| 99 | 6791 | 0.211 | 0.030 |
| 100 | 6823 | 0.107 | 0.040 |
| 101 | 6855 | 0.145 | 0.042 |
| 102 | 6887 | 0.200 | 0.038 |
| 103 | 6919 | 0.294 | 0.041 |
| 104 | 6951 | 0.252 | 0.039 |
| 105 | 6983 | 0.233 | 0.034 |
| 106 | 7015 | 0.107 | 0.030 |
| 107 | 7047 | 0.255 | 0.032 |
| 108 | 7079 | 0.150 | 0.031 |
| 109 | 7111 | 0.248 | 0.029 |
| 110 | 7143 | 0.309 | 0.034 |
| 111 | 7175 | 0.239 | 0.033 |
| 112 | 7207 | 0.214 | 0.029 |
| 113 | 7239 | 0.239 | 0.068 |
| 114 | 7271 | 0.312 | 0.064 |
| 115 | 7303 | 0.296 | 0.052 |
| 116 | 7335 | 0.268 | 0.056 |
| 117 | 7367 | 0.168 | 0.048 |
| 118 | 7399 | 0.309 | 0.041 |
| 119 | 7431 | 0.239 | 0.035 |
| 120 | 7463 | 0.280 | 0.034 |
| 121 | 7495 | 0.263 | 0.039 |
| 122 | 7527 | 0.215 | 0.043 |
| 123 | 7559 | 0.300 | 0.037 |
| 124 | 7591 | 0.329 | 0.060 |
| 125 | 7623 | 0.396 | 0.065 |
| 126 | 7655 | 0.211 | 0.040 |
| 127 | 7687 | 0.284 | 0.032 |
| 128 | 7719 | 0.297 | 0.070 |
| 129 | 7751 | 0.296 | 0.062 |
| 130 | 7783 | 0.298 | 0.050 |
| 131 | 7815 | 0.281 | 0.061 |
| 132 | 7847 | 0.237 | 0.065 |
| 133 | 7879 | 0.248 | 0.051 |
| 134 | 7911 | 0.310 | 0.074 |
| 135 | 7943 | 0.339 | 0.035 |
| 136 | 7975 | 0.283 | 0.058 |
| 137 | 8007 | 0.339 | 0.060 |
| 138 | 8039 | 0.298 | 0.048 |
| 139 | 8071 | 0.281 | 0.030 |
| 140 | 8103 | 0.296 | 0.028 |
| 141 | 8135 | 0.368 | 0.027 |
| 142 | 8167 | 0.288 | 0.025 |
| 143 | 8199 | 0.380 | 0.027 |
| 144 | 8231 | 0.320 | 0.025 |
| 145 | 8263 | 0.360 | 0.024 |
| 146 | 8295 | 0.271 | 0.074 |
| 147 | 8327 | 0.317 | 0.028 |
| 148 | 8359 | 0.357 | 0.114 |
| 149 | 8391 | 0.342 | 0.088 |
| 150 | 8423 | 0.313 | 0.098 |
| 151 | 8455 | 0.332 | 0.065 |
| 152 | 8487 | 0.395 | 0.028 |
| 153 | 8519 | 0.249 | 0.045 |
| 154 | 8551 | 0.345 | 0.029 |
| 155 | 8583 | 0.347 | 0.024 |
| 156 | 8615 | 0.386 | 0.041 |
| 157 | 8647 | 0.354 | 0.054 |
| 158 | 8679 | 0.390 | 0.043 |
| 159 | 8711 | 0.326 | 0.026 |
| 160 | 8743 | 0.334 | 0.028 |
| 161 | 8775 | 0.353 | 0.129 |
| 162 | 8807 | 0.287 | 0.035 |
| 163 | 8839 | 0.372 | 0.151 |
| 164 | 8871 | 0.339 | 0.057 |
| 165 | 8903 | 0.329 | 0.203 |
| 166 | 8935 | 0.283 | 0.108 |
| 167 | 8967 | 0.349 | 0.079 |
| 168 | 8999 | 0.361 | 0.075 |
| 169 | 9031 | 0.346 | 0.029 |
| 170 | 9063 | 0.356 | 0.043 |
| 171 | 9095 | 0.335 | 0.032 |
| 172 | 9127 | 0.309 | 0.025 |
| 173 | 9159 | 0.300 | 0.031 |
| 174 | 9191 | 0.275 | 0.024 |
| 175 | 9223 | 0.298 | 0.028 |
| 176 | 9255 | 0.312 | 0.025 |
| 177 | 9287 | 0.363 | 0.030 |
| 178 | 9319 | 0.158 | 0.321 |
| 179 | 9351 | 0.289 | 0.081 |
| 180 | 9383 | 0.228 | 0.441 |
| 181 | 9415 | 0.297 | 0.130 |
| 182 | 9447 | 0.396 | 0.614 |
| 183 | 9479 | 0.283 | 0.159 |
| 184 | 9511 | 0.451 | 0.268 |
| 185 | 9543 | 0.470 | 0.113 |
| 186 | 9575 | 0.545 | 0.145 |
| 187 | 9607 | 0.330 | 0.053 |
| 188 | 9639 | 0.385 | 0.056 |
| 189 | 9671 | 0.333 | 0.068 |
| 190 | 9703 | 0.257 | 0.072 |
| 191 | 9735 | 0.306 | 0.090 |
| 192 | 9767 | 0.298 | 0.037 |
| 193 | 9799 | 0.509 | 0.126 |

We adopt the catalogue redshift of 0.78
